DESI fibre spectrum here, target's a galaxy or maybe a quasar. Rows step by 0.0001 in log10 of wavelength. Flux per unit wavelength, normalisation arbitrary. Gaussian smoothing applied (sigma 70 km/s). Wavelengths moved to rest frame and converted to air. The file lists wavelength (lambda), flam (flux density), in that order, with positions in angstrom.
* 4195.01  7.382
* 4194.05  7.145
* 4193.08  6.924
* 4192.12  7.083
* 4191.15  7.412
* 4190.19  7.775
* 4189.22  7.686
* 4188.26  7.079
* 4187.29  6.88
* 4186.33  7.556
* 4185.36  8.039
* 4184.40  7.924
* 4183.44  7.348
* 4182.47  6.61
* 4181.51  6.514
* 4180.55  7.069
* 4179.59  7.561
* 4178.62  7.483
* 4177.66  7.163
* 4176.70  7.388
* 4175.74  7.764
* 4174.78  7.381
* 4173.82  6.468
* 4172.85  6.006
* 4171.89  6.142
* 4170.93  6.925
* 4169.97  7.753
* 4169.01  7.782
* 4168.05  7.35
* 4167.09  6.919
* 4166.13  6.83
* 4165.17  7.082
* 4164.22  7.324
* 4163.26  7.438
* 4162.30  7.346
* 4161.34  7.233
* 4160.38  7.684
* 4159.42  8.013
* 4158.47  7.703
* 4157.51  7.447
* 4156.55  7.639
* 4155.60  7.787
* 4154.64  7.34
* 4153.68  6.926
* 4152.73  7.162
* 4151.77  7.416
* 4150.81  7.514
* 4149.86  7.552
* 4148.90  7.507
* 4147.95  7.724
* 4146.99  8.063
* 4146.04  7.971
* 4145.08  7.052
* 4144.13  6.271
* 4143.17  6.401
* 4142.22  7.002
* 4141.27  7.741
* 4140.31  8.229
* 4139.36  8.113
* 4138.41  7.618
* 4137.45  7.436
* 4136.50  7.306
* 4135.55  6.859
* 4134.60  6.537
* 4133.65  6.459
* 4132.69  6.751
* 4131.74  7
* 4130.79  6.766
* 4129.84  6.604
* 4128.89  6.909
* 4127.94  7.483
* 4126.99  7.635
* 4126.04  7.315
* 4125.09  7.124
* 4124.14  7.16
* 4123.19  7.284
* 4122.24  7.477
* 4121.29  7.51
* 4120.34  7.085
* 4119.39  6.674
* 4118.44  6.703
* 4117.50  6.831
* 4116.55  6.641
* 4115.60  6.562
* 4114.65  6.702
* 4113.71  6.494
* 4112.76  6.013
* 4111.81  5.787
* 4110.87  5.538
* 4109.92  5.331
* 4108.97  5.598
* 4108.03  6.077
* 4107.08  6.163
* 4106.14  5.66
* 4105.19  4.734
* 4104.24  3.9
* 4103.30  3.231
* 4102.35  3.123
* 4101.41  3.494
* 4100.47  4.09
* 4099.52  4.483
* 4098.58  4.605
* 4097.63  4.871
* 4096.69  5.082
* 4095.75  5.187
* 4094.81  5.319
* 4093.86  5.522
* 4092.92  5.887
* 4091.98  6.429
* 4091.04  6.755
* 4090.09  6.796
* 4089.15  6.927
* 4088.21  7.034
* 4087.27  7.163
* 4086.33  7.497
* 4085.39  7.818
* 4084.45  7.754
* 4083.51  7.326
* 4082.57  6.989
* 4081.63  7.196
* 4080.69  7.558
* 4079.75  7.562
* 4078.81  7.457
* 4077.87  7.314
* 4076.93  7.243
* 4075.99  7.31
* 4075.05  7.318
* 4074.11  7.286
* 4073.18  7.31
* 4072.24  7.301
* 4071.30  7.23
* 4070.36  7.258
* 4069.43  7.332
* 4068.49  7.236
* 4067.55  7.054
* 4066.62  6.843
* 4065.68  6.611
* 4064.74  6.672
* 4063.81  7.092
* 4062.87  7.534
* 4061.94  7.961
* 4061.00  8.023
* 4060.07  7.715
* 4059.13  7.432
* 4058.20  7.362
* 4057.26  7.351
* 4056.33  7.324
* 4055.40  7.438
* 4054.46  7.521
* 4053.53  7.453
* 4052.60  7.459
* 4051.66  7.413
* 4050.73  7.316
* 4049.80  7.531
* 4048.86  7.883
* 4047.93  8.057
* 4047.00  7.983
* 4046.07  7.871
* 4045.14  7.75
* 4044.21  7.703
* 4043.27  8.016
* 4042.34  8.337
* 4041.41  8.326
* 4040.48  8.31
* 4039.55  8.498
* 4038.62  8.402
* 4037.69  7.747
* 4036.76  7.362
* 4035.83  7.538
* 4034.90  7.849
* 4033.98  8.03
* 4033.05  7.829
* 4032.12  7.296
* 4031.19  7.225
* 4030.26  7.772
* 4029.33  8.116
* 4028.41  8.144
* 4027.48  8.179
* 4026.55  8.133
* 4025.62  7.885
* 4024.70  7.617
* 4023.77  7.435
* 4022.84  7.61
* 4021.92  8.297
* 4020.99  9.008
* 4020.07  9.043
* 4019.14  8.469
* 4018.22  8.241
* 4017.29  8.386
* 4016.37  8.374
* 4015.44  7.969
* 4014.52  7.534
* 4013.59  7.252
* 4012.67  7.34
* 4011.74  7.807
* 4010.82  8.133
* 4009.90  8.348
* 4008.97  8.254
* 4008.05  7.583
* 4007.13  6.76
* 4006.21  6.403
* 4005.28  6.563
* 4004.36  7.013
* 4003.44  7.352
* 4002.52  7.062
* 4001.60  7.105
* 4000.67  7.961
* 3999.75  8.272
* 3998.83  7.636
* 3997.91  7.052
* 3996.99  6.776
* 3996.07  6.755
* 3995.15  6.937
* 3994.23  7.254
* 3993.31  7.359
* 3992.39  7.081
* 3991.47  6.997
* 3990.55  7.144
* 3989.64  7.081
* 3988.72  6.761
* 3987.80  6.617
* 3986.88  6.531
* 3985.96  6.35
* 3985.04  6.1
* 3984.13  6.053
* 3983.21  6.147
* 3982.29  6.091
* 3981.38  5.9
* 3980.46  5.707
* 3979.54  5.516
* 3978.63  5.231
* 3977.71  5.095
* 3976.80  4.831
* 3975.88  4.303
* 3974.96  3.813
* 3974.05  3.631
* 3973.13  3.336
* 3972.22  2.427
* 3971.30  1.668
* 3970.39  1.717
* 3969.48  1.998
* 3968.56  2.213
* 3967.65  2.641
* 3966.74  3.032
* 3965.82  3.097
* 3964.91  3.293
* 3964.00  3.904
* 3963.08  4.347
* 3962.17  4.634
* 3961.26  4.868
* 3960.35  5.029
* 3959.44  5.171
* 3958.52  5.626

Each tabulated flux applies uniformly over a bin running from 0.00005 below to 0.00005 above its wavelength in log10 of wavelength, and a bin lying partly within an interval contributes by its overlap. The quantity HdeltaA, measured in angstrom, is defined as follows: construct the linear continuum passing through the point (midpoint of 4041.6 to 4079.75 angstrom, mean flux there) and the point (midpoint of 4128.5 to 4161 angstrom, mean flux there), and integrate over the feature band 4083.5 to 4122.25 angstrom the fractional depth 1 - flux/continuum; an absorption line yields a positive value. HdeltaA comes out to 7.7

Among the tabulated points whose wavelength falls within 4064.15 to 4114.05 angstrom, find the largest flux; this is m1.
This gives 7.818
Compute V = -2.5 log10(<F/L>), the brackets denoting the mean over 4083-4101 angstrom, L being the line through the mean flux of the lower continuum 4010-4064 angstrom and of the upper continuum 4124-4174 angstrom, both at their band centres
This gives 0.228 mag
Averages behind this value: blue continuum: 7.85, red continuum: 7.25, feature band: 6.13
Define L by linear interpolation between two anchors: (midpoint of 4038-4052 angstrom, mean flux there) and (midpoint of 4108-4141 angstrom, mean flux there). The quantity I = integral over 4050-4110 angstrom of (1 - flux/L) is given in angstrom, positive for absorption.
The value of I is 7.4 angstrom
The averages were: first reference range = 7.96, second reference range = 6.86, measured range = 6.58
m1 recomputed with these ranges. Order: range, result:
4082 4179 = 8.229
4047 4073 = 8.057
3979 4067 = 9.043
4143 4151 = 8.063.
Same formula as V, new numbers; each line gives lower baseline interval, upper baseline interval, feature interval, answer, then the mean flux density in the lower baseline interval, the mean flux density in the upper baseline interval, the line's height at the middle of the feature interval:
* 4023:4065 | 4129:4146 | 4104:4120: 0.206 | 7.73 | 7.09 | 7.26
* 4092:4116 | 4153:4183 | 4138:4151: -0.157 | 5.2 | 7.23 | 6.48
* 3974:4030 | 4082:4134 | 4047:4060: -0.132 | 7.09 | 6.21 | 6.66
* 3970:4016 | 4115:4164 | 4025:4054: -0.183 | 6.35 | 7.25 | 6.63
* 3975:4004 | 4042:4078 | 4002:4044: -0.129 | 6.51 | 7.45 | 6.96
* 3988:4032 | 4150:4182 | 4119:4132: 0.030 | 7.6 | 7.26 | 7.35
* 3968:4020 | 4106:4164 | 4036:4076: -0.139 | 6.34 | 7.05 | 6.65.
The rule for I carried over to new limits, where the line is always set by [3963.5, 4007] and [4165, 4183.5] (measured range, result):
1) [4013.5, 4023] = -4.0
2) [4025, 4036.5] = -3.7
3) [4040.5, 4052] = -3.5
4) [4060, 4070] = -1.7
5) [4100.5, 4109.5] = 2.6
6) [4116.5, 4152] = -2.4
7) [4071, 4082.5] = -1.9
